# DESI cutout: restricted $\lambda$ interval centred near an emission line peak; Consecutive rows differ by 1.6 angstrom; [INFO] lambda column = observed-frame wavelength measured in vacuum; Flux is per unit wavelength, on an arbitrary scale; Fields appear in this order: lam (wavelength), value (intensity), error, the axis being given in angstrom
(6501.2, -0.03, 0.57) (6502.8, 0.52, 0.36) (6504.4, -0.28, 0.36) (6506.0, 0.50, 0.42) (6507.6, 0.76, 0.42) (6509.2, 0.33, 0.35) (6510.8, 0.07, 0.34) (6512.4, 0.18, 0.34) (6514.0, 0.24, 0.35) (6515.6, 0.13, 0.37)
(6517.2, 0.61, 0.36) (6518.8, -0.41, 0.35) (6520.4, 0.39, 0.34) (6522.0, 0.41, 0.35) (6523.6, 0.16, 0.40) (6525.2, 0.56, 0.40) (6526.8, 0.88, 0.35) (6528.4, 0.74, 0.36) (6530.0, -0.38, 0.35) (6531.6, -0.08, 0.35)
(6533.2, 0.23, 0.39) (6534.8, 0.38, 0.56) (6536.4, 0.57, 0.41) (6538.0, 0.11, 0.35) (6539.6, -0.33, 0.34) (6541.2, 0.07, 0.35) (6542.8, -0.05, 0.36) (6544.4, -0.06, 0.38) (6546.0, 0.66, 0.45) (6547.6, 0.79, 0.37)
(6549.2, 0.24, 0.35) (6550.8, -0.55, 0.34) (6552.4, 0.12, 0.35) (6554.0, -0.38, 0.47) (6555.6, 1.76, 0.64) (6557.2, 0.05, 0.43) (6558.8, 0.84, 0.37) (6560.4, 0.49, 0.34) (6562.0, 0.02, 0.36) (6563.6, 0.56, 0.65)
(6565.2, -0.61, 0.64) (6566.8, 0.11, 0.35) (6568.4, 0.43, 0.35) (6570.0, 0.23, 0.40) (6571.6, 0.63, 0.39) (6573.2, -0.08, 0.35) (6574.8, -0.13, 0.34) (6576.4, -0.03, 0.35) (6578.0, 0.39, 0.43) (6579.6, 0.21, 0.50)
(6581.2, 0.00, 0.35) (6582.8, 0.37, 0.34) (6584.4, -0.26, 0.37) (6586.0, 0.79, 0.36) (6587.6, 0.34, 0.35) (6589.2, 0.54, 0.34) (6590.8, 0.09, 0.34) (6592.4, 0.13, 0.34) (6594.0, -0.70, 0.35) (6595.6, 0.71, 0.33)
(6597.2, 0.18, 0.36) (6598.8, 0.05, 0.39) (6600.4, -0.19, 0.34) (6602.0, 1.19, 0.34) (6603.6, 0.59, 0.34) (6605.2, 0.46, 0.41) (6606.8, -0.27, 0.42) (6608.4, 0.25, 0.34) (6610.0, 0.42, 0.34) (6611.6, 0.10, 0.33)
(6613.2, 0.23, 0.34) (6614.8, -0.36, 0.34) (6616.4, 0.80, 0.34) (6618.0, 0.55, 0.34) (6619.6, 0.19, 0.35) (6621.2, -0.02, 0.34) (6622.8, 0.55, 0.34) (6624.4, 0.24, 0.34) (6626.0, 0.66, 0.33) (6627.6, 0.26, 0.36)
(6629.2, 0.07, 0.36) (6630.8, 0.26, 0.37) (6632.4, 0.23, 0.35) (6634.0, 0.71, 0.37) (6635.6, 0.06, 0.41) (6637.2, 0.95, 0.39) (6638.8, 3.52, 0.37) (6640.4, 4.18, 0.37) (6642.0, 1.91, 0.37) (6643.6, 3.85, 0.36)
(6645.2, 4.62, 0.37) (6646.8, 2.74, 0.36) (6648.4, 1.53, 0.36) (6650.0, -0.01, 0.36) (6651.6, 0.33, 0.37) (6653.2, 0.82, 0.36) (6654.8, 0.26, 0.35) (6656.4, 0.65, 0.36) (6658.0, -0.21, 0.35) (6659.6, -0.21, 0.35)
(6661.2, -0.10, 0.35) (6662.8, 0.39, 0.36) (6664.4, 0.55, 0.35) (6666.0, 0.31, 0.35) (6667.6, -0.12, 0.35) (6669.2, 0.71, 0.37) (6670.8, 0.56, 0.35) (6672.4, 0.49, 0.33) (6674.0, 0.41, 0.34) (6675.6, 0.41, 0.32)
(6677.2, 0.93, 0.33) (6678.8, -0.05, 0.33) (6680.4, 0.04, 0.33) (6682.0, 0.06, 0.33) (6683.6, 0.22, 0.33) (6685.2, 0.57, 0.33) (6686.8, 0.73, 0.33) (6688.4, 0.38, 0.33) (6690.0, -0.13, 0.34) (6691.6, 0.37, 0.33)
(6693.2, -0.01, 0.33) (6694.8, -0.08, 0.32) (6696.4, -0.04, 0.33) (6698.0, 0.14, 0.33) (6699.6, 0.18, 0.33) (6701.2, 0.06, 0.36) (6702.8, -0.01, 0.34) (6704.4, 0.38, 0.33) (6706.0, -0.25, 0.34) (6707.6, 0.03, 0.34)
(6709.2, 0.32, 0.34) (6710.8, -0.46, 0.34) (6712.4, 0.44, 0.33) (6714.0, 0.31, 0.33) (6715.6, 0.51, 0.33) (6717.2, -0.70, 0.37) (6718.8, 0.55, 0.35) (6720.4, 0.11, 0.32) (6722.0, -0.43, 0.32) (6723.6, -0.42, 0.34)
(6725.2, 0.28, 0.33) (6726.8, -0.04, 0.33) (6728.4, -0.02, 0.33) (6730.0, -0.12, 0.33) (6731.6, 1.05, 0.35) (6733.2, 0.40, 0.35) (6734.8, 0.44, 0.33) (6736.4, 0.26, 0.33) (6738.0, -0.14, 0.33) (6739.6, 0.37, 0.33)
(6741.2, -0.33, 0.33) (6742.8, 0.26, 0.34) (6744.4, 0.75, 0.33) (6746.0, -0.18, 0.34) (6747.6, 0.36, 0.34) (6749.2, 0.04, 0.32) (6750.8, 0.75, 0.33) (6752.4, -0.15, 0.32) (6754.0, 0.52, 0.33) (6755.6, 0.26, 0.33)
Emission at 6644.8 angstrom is [O II] 3727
